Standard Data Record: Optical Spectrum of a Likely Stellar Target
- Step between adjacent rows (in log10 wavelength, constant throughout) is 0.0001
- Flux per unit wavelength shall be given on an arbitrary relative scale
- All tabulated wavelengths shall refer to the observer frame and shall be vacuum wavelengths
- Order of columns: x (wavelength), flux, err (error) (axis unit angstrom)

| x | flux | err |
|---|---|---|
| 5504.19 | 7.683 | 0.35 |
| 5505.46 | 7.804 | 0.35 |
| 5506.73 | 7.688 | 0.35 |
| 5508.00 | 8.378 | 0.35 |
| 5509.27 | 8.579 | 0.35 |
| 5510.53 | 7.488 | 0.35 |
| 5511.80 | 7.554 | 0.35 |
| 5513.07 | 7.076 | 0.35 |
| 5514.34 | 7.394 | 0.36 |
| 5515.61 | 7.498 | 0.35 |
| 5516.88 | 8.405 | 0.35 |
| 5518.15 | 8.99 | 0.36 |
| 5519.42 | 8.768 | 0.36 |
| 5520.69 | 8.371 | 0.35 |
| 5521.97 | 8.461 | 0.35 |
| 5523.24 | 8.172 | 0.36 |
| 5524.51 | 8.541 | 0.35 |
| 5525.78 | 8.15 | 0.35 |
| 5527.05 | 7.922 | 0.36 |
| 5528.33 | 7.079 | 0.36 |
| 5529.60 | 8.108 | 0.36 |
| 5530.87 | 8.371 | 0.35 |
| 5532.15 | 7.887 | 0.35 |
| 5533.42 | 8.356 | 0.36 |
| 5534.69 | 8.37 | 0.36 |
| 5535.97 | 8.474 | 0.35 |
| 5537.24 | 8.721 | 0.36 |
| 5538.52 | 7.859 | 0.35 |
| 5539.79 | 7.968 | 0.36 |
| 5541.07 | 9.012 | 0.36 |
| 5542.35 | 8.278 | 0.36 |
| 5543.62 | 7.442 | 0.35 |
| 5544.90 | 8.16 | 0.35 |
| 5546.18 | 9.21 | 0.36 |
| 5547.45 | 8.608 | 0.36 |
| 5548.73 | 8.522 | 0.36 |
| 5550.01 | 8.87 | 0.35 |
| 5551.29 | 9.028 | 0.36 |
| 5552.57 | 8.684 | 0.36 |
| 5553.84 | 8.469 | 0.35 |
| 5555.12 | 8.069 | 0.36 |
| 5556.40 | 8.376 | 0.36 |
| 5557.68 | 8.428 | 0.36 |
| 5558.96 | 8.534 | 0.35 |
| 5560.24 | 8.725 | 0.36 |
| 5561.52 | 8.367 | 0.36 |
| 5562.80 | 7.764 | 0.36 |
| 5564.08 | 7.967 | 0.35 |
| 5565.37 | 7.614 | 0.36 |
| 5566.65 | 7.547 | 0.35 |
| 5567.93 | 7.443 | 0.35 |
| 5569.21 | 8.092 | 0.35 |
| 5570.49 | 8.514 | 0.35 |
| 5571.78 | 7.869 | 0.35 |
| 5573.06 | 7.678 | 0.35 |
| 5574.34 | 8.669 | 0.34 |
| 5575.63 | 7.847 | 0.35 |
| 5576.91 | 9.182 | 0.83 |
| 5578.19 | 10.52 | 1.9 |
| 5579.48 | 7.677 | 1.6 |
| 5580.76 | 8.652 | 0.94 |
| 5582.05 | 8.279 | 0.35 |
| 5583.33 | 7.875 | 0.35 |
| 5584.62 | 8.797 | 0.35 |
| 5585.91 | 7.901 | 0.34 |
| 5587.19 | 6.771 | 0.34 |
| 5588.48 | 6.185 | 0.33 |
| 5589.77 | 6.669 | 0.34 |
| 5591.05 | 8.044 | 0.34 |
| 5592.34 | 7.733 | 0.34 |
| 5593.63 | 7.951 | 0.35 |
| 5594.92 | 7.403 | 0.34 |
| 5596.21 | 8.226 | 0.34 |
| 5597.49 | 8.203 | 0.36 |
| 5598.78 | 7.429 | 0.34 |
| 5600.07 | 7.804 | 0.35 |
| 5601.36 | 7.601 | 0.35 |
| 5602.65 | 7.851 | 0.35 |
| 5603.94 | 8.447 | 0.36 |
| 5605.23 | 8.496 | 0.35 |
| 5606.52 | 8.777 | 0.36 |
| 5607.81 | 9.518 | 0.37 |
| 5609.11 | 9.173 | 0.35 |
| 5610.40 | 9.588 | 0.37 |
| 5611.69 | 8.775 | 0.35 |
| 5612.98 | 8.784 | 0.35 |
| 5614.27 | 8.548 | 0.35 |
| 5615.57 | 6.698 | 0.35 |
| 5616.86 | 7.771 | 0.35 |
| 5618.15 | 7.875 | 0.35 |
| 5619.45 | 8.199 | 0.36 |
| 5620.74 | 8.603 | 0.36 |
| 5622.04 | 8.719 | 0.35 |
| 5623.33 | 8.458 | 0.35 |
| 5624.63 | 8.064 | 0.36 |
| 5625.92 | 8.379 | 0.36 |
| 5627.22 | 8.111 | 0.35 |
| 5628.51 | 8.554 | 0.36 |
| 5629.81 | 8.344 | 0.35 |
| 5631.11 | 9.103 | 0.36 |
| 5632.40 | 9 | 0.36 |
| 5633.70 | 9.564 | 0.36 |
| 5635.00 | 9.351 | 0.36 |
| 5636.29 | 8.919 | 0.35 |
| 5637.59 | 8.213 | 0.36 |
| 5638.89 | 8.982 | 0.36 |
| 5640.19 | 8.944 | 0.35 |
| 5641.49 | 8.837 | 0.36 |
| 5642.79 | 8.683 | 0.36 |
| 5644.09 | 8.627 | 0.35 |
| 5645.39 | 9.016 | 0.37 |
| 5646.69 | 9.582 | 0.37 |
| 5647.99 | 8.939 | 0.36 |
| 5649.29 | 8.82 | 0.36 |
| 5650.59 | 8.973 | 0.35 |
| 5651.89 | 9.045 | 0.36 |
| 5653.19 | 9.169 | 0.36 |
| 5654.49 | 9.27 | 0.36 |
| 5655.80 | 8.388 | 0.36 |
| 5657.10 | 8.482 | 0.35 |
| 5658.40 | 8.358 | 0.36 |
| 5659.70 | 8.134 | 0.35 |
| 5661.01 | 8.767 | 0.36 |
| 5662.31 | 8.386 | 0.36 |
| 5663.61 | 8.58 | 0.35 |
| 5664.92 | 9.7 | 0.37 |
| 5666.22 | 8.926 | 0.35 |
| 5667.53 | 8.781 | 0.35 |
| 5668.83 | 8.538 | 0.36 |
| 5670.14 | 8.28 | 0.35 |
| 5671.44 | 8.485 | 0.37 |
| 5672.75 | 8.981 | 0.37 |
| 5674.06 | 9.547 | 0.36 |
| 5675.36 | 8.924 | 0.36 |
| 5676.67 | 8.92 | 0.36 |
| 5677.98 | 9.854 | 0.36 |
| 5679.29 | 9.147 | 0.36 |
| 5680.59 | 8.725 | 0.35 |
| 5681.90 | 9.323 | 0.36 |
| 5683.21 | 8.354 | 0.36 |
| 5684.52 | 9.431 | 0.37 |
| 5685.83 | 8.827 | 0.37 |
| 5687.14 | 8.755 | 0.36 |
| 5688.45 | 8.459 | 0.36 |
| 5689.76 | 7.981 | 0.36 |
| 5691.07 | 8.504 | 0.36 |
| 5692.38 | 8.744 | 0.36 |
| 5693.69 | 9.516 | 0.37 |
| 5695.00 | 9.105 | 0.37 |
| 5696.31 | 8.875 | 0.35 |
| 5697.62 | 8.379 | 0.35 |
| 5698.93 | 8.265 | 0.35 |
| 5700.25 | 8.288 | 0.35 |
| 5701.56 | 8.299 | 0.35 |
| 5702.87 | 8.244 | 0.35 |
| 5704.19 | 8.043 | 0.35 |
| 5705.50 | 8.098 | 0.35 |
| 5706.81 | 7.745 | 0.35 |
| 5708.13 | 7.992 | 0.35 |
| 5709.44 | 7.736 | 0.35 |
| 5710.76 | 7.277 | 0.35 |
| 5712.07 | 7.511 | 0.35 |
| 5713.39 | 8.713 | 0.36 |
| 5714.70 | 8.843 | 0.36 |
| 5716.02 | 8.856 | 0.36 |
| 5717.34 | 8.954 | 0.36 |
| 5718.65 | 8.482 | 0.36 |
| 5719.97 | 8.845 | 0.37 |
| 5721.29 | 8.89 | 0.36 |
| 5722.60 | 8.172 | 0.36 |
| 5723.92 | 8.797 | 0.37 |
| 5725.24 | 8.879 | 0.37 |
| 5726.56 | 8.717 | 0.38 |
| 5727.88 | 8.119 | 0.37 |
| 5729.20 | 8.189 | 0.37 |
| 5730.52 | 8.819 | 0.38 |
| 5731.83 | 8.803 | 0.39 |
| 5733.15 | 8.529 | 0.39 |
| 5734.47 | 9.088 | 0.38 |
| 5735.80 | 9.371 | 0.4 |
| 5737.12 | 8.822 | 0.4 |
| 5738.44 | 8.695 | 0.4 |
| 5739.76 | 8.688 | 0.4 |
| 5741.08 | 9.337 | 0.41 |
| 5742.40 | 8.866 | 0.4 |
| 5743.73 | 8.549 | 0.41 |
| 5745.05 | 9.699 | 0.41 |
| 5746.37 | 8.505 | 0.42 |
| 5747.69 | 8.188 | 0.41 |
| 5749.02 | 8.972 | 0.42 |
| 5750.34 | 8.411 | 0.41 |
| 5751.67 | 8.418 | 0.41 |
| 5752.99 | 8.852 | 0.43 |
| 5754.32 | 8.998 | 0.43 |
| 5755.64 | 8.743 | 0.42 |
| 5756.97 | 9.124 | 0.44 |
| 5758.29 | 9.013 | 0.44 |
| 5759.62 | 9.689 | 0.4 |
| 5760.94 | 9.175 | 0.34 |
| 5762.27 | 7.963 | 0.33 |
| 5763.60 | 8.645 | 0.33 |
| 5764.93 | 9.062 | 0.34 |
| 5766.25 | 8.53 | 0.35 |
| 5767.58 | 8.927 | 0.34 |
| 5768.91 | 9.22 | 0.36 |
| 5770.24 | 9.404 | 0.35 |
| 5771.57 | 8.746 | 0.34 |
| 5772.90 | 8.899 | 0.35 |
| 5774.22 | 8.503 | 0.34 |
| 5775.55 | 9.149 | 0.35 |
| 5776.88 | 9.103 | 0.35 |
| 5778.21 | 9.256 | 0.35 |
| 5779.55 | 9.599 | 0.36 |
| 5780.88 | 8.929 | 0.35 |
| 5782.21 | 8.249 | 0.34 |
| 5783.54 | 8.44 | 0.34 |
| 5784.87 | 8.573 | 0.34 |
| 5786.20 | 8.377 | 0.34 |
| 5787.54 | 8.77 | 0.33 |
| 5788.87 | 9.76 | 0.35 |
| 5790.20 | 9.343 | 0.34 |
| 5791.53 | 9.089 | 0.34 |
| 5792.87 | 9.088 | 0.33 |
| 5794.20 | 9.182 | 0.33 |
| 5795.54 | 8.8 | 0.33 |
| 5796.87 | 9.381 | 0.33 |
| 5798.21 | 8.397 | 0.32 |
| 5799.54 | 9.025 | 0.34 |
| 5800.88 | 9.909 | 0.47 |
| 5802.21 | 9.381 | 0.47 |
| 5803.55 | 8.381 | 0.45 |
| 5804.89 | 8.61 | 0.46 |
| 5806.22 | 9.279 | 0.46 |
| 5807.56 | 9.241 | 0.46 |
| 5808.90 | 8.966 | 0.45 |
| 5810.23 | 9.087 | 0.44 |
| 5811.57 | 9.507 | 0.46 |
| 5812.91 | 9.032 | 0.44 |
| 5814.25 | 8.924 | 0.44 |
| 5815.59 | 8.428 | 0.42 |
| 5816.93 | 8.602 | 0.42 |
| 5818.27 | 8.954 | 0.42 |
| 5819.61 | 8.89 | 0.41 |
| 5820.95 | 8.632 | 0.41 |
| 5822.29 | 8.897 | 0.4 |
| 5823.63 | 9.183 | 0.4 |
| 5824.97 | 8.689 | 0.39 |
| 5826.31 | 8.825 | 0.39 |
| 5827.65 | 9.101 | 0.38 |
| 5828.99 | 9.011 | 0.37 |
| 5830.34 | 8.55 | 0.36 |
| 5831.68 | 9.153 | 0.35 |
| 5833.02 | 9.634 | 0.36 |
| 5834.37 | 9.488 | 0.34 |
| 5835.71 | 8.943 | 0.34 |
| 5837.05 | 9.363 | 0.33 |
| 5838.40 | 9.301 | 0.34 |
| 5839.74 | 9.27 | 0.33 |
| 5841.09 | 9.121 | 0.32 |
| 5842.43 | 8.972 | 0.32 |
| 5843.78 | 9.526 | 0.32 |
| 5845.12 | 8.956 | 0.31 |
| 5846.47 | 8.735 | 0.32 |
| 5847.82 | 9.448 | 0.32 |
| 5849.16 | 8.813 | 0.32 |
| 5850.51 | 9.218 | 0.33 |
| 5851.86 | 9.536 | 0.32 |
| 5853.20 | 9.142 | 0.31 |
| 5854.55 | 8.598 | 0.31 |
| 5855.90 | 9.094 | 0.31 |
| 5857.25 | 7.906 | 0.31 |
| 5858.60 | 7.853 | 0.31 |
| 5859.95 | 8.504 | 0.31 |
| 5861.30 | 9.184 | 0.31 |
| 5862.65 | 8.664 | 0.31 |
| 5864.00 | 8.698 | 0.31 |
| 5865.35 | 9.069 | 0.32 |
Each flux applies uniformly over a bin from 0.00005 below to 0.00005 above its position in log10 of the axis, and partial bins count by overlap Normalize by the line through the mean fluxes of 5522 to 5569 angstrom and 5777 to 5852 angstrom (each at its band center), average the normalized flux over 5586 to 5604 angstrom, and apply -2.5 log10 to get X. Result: 0.11 mag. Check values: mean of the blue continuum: 8.25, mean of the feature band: 7.58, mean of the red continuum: 9.03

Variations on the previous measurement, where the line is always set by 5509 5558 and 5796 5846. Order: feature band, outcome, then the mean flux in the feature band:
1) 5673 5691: -0.03 mag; 8.93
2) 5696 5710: 0.07 mag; 8.17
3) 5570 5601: 0.05 mag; 7.99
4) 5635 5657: -0.04 mag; 8.9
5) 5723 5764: 0.00 mag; 8.79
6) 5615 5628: 0.05 mag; 8.1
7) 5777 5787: 0.02 mag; 8.78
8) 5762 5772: 0.01 mag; 8.84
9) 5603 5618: -0.01 mag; 8.56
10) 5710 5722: 0.03 mag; 8.48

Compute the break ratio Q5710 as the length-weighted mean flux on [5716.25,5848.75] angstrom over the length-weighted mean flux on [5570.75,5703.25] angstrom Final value 1.0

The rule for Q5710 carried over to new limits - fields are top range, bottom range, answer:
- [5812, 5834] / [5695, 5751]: 1.04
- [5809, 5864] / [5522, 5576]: 1.09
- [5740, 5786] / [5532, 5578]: 1.07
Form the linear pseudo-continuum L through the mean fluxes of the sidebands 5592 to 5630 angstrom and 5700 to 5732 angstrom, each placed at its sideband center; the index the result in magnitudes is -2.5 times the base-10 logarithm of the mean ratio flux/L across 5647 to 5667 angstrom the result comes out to -0.06 mag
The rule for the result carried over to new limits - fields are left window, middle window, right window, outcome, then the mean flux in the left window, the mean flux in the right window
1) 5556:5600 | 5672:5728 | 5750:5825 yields -0.01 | 8.02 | 8.94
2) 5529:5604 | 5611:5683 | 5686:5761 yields -0.04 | 8.15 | 8.62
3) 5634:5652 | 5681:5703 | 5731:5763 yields 0.03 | 8.93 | 8.85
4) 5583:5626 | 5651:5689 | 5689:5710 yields -0.07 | 8.1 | 8.37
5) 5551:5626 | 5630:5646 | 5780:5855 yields -0.07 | 8.19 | 9.02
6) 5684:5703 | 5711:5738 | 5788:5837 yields 0.01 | 8.65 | 9.04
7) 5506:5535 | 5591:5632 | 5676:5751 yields 0.01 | 8.07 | 8.63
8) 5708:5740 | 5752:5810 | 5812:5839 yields -0.02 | 8.56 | 8.98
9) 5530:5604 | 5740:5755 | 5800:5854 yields 0.00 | 8.15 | 9.07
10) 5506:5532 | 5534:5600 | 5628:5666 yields 0.02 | 8.04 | 8.85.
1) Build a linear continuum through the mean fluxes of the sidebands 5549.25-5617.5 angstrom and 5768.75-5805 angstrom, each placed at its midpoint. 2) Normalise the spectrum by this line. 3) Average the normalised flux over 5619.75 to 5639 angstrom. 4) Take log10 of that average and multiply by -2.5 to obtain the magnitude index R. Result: -0.04 mag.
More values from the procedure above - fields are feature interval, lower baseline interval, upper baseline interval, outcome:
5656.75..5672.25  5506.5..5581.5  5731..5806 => 0.00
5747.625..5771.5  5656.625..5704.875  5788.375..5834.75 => 0.01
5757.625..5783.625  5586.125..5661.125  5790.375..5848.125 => -0.01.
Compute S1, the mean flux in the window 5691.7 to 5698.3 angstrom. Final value 8.93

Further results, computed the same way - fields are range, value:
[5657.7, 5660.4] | 8.26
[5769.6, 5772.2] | 9.07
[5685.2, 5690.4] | 8.5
